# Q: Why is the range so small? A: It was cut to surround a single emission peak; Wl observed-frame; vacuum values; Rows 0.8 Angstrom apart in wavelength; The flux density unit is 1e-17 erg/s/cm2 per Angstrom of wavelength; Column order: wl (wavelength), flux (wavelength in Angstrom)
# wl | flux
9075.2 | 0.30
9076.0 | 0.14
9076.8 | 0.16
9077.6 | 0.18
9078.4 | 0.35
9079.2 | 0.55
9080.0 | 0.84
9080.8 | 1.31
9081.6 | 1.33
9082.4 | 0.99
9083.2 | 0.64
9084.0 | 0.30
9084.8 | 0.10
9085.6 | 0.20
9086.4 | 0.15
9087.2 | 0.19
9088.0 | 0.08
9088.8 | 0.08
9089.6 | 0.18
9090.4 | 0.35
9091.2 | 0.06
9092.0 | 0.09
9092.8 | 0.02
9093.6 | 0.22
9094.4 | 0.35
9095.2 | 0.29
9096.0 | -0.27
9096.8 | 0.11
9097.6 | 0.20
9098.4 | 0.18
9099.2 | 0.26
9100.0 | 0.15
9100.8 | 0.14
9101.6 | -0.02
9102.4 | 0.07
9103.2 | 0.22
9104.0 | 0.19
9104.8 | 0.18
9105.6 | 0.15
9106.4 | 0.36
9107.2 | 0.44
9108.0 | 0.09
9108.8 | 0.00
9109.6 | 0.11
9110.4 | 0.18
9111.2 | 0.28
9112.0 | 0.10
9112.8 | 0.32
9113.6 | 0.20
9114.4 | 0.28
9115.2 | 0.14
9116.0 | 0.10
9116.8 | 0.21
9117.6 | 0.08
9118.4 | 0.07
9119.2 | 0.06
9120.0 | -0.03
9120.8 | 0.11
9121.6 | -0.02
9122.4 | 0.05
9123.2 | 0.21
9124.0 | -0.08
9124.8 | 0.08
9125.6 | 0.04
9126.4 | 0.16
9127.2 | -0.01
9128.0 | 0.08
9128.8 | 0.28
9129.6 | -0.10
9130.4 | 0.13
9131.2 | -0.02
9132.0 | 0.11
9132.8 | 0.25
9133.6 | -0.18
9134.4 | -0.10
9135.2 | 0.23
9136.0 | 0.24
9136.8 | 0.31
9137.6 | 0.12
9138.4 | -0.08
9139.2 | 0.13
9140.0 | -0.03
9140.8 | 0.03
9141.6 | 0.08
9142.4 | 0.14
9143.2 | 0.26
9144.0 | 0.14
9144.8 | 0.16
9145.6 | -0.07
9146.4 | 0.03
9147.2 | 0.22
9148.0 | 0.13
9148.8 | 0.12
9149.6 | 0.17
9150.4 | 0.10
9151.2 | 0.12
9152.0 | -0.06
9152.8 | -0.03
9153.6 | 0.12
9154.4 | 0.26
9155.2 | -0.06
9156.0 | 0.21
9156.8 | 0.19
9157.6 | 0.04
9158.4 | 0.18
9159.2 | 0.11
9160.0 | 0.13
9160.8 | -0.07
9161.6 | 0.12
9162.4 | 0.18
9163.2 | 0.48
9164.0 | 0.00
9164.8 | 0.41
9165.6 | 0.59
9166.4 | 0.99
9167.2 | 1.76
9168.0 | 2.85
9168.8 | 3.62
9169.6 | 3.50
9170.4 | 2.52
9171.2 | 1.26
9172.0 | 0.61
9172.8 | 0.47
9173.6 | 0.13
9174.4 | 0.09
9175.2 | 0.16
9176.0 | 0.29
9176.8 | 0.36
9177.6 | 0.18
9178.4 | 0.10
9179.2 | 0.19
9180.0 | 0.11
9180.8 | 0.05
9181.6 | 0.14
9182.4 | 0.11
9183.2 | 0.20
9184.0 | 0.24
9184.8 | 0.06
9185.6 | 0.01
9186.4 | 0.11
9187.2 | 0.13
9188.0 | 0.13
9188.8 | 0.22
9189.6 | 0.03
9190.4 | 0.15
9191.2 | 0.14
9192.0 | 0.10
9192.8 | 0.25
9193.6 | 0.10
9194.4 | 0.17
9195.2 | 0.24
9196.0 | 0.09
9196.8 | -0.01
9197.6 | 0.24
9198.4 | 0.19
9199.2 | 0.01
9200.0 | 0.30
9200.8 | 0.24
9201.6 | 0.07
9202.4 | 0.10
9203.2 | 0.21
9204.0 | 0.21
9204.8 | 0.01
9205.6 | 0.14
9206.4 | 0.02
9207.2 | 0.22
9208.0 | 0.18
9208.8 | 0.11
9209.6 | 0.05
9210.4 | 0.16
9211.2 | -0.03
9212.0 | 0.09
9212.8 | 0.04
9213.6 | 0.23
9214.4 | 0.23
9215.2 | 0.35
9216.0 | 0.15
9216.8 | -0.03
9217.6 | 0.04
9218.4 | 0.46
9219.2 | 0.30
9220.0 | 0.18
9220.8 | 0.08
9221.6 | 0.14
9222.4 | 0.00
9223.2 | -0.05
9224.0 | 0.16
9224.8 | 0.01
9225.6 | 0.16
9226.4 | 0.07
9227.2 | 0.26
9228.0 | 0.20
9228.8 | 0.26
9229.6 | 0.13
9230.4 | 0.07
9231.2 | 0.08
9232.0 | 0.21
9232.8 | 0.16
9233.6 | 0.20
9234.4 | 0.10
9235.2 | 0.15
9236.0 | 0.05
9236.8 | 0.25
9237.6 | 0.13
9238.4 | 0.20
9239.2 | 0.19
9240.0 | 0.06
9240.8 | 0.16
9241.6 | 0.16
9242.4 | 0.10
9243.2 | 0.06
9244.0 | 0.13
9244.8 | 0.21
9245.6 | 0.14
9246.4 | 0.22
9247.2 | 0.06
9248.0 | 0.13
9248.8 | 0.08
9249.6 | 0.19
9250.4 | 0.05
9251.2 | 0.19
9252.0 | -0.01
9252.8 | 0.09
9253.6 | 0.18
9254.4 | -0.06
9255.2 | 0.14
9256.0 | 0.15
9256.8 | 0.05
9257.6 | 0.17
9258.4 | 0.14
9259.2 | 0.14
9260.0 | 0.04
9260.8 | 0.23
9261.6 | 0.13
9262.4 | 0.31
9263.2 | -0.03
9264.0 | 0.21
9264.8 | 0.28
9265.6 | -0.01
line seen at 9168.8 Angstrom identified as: [O III] 5007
